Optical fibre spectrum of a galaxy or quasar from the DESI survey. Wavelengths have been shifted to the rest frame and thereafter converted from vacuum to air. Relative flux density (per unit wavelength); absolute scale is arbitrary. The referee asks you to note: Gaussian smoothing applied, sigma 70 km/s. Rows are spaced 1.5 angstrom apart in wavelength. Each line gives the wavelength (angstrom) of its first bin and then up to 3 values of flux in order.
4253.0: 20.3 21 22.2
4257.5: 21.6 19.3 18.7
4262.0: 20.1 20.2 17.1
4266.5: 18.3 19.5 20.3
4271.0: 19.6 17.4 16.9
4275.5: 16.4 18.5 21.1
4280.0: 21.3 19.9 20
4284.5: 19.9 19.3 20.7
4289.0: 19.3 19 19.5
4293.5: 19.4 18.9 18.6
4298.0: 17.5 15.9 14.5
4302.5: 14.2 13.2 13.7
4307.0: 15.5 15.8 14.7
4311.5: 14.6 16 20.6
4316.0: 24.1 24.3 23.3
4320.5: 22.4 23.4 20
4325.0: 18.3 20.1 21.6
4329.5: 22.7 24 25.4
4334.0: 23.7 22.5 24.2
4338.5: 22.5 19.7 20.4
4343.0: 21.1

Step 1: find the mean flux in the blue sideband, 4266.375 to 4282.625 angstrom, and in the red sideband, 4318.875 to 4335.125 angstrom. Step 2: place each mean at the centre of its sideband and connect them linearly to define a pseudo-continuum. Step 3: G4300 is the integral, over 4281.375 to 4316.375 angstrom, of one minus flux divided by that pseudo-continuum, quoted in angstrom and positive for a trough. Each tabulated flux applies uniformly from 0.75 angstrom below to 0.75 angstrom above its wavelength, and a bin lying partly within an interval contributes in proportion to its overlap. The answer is 4.9 angstrom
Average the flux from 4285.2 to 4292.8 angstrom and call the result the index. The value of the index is 19.6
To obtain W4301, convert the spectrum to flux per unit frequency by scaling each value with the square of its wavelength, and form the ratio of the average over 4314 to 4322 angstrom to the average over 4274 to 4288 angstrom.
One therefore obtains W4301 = 1.2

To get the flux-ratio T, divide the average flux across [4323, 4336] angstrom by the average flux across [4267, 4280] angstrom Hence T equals 1.17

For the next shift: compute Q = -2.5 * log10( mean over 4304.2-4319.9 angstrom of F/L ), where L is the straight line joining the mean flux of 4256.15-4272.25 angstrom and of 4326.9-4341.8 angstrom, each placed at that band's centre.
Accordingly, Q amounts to 0.20 mag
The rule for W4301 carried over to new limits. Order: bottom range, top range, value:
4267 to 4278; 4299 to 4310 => 0.81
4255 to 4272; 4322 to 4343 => 1.15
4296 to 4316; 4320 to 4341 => 1.40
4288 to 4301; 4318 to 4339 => 1.25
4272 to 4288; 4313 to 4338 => 1.19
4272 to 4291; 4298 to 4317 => 0.85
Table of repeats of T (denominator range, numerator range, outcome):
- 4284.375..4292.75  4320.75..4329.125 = 1.07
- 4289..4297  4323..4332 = 1.11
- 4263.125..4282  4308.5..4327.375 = 1.06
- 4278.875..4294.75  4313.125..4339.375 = 1.13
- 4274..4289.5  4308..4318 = 0.95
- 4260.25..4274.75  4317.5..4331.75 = 1.16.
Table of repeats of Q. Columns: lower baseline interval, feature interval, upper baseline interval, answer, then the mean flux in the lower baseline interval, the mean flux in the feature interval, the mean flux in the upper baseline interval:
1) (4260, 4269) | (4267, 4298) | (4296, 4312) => -0.12 mag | 19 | 19.2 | 15.2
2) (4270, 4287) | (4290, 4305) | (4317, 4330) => 0.19 mag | 19.2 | 17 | 21.7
